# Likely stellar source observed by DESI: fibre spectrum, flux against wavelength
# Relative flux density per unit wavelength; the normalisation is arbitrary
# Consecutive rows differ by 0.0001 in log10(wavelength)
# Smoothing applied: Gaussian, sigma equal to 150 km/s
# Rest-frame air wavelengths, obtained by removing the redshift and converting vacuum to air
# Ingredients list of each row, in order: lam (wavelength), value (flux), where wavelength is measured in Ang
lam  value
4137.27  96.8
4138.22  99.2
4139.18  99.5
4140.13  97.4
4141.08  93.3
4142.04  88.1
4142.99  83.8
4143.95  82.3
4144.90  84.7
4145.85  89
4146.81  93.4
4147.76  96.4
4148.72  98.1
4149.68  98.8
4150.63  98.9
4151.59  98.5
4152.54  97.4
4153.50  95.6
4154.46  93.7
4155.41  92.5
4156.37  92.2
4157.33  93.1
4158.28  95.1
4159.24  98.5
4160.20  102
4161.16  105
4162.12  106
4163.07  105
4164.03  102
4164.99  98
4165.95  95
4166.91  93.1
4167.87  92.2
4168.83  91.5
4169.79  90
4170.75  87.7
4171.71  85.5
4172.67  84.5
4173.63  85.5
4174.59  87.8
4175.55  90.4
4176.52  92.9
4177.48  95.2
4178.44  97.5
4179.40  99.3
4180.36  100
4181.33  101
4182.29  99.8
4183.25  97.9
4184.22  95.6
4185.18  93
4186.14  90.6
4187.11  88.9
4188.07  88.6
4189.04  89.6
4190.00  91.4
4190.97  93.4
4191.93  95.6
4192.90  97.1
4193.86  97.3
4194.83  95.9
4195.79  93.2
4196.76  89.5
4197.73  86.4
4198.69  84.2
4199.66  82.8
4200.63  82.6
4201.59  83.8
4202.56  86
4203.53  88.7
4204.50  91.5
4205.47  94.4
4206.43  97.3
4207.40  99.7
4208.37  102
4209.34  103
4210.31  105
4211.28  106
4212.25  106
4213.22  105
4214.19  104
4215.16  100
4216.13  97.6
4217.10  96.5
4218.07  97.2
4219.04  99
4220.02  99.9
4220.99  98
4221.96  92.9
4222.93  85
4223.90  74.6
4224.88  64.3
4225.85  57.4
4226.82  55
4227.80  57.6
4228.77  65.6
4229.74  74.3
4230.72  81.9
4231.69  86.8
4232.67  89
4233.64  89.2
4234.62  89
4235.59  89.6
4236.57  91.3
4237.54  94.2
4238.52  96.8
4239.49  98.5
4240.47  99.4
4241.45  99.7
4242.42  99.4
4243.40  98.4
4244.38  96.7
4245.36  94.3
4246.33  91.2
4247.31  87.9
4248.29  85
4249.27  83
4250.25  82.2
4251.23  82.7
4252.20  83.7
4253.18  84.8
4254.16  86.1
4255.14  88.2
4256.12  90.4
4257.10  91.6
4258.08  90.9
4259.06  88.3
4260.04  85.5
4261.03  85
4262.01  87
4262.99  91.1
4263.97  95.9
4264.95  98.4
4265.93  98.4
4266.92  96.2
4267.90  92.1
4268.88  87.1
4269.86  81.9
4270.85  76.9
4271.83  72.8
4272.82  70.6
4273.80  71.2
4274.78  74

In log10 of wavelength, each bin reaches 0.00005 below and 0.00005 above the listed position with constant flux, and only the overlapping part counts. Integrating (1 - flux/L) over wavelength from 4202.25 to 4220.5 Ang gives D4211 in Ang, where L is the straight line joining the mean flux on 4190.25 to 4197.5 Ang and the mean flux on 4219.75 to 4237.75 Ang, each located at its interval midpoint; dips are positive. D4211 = -2.5 Ang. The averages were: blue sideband 94.1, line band 99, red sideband 80.4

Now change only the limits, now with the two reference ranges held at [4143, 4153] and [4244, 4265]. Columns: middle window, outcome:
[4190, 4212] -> -0.6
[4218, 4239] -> 1.6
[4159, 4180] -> -0.6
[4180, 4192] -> -0.3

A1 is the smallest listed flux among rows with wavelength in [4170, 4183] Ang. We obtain 84.5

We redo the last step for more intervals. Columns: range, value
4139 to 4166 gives 82.3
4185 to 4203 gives 82.6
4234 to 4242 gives 89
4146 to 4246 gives 55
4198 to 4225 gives 64.3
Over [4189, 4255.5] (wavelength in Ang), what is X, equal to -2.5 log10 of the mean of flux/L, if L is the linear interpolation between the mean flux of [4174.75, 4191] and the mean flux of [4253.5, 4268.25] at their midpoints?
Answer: 0.03 mag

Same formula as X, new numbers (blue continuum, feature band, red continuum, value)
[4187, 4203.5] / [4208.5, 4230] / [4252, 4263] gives 0.003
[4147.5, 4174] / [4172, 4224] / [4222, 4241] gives -0.076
